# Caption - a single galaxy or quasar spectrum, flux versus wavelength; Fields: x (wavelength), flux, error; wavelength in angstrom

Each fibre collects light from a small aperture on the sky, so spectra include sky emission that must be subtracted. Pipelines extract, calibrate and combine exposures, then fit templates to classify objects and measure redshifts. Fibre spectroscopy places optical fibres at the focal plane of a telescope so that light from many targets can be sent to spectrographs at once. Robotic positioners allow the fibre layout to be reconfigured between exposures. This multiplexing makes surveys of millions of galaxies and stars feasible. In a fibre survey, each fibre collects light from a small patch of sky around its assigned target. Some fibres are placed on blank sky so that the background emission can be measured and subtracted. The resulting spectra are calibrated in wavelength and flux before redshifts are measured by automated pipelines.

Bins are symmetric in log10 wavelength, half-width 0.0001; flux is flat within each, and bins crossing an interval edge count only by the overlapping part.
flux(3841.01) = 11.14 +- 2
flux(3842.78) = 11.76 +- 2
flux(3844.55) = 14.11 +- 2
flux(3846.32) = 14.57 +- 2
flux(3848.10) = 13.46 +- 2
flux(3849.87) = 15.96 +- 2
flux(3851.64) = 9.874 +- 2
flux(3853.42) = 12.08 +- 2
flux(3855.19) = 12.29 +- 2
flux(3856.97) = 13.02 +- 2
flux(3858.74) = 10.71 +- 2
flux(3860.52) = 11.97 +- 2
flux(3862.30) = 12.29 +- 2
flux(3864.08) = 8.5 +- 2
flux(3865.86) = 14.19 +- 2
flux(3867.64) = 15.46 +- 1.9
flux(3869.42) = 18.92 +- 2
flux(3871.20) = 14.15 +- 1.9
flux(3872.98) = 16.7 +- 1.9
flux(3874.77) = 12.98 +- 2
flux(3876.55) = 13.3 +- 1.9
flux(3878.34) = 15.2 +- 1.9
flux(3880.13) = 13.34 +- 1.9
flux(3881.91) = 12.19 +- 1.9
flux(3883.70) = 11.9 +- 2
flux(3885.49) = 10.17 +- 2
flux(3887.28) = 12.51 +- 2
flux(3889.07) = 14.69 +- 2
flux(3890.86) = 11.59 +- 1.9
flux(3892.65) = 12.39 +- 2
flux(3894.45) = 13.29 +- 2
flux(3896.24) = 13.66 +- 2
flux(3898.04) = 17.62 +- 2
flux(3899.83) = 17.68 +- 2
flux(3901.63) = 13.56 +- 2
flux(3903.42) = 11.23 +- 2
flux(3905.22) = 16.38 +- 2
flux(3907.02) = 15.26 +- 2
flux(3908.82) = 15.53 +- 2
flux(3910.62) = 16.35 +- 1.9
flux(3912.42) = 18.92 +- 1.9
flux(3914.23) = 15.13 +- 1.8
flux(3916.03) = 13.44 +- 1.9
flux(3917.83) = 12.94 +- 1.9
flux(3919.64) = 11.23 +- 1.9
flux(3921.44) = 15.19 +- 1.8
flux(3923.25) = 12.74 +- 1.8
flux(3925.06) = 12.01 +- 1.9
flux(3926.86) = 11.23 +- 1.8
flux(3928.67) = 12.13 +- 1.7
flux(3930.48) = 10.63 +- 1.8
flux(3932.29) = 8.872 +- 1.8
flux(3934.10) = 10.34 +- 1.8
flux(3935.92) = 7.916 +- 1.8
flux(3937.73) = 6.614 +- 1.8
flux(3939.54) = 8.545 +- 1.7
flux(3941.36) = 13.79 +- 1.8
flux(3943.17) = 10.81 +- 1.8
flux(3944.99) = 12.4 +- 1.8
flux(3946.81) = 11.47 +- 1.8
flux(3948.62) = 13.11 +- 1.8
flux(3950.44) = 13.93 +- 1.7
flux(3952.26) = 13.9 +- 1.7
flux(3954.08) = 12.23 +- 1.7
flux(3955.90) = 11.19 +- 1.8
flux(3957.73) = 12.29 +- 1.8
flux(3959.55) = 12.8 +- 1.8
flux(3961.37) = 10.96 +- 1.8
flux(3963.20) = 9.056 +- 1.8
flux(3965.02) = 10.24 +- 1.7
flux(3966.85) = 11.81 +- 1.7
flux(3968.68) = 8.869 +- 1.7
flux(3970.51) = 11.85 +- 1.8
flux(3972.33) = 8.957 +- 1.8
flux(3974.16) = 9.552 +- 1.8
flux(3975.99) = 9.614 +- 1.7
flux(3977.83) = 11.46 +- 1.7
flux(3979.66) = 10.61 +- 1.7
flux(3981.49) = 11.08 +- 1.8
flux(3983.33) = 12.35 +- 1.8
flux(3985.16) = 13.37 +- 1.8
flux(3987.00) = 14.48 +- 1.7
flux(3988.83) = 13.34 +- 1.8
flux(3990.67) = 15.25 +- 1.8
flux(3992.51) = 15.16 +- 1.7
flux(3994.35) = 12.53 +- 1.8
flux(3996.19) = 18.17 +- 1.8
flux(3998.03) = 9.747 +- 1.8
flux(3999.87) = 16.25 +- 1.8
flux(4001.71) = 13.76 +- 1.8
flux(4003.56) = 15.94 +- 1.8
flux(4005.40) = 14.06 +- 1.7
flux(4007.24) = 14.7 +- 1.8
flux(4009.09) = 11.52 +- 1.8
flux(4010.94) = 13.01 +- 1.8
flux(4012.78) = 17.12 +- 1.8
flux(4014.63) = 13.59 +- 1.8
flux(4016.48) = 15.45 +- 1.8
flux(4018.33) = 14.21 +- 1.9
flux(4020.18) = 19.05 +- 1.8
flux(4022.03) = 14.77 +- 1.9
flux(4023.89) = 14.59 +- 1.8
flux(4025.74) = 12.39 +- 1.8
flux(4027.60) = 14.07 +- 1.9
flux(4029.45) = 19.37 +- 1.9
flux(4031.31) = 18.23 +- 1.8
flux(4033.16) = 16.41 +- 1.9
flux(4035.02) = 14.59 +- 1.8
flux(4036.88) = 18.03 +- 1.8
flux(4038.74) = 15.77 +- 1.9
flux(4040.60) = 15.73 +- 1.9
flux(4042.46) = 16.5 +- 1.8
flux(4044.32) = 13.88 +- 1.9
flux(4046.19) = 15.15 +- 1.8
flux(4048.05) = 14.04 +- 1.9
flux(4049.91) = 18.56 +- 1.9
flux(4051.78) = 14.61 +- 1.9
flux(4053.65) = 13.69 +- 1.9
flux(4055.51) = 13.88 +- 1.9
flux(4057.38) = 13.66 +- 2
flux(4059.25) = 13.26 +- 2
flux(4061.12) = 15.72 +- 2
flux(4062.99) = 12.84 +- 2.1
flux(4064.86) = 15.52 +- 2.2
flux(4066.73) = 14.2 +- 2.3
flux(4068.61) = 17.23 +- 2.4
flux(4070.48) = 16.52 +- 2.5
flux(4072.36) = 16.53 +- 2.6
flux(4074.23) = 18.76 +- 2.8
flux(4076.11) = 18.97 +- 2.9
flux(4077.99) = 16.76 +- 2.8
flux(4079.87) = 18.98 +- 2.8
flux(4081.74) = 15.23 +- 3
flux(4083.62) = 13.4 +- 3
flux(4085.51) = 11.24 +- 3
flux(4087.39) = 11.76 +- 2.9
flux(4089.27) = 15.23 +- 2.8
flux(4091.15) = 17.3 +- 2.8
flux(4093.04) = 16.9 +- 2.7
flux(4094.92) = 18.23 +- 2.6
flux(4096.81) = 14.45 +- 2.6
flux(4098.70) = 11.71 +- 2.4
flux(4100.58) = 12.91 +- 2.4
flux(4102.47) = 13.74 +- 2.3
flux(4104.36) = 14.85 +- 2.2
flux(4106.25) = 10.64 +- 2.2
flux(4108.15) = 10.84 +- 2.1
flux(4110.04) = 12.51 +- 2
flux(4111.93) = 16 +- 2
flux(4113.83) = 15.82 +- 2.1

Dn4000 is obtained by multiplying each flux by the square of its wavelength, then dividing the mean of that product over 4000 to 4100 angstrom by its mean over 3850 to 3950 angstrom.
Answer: 1.28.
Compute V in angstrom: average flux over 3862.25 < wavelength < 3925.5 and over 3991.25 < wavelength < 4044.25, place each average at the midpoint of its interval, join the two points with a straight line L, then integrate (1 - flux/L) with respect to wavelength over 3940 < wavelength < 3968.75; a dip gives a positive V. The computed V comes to 5.4 angstrom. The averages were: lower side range 14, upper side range 15.2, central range 11.8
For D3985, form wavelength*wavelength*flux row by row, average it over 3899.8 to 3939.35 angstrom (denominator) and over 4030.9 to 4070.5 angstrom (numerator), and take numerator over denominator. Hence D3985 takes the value 1.28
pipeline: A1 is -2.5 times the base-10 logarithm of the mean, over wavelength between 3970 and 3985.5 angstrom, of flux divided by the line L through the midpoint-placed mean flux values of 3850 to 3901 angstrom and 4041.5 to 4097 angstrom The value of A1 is 0.31 mag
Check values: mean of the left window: 13.4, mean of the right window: 15.4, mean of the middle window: 10.9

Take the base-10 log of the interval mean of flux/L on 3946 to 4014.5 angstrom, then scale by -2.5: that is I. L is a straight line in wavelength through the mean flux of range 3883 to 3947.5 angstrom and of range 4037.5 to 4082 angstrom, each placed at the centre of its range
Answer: 0.12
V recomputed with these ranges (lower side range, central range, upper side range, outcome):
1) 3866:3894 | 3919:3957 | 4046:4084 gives 7.6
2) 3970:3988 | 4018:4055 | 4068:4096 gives -4.4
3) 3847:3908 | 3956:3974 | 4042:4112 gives 4.3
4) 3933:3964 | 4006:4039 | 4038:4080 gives -2.7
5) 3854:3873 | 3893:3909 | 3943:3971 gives -2.7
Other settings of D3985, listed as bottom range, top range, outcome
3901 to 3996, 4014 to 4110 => 1.31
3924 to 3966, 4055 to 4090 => 1.46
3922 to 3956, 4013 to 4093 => 1.45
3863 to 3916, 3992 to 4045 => 1.14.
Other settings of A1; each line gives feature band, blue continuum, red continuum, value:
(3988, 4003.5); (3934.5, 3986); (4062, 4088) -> -0.15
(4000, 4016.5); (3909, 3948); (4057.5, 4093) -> -0.03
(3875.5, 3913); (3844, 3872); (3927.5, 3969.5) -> -0.15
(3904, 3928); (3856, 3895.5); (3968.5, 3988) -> -0.15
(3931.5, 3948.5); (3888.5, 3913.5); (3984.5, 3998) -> 0.39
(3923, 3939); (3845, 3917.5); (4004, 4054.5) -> 0.37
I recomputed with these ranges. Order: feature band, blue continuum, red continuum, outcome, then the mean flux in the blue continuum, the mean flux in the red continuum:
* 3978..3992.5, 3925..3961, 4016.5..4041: 0.05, 11.3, 15.9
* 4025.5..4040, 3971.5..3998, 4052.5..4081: -0.13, 12.5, 15.8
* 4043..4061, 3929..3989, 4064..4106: -0.03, 11.1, 15.4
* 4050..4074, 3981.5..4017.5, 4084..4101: -0.05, 14.1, 14.4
